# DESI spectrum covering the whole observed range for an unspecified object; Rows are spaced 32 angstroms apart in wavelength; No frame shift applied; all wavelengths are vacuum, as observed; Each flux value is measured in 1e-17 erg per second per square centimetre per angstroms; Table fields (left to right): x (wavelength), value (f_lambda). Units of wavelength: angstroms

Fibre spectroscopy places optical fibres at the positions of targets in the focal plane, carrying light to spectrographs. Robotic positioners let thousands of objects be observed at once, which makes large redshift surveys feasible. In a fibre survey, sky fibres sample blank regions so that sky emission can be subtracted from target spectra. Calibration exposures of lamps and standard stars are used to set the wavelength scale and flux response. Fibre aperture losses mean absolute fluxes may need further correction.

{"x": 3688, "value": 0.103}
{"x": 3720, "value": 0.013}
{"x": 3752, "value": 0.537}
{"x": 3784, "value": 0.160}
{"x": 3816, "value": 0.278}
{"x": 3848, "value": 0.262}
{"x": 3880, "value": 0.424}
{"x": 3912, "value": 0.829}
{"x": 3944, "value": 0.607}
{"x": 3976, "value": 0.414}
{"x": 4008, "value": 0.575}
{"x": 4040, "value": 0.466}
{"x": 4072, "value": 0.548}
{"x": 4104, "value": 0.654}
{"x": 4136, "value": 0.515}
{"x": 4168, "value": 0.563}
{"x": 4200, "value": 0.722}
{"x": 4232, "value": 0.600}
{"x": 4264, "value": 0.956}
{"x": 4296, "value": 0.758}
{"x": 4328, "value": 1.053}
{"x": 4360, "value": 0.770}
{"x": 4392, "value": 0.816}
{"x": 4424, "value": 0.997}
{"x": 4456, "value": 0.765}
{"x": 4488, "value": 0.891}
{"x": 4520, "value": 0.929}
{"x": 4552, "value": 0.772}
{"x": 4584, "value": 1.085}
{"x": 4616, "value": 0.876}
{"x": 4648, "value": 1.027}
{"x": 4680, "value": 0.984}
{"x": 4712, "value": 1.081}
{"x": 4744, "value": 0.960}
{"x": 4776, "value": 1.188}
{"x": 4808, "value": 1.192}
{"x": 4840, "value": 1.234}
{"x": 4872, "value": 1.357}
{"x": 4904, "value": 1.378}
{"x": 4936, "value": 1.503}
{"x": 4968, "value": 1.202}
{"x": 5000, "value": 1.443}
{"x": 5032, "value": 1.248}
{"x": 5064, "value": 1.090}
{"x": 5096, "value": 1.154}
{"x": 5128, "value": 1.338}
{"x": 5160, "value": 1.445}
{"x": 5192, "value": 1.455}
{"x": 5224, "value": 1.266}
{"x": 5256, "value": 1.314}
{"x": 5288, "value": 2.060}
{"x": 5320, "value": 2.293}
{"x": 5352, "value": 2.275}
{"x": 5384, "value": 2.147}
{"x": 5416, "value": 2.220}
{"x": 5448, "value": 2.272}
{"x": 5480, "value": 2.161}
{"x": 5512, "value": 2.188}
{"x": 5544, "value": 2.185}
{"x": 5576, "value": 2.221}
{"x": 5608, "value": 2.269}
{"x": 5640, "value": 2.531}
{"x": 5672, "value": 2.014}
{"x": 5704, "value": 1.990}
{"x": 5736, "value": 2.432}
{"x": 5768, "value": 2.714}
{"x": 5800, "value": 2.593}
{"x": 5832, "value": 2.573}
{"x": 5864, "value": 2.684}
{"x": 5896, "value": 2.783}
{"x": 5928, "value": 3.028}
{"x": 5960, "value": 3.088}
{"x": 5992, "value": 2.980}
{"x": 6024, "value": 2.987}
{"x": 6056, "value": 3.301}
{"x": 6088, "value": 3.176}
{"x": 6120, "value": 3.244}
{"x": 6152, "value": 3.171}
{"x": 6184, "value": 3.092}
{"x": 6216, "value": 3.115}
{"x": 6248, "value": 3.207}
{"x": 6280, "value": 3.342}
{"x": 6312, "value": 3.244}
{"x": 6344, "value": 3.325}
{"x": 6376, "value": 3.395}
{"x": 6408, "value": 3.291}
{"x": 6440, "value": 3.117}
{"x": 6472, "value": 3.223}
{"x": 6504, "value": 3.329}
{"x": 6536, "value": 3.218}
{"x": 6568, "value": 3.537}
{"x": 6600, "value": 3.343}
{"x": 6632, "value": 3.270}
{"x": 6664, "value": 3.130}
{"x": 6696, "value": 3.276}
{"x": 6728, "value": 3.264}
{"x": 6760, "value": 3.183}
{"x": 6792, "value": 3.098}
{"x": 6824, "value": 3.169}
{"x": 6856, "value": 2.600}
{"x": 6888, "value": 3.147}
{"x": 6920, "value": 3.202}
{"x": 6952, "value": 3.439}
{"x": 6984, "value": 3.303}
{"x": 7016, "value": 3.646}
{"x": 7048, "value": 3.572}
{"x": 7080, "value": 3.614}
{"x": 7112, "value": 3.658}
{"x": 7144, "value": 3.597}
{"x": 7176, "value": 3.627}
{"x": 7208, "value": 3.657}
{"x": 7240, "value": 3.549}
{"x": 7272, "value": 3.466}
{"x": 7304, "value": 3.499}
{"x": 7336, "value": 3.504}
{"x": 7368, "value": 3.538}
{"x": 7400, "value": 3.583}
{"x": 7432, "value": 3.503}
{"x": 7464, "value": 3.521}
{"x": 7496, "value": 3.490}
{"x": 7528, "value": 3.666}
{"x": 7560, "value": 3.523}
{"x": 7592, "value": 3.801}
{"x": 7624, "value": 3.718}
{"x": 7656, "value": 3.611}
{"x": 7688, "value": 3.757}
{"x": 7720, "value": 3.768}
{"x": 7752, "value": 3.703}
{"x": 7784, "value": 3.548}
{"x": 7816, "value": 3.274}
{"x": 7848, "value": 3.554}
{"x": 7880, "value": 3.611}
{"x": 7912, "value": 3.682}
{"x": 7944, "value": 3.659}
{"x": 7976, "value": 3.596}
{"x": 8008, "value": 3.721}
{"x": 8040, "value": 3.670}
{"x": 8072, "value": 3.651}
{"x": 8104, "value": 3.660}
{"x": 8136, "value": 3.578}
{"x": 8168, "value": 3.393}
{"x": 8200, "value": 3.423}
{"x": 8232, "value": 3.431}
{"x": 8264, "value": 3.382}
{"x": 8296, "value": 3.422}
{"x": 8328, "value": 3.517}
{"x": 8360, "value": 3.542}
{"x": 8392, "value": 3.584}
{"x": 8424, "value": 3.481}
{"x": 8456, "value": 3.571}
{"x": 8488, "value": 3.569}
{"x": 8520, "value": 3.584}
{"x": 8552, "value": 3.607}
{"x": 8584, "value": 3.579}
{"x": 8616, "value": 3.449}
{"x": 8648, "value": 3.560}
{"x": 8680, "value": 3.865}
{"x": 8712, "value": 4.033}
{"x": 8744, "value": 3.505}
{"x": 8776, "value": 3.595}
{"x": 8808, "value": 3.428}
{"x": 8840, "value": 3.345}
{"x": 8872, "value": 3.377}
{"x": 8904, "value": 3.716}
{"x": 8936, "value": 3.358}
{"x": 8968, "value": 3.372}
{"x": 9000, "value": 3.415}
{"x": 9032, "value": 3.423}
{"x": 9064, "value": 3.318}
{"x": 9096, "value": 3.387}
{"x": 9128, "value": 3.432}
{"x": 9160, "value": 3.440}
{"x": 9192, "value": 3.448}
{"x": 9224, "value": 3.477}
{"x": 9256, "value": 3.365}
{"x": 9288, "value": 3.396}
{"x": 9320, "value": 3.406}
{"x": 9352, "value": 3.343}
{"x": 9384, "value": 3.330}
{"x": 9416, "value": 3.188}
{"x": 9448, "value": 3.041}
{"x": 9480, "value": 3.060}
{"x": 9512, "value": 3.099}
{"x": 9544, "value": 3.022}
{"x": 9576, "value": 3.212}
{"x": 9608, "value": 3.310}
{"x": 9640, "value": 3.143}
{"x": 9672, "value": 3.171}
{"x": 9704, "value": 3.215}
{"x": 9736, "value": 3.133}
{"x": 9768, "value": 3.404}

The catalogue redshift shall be 0.32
